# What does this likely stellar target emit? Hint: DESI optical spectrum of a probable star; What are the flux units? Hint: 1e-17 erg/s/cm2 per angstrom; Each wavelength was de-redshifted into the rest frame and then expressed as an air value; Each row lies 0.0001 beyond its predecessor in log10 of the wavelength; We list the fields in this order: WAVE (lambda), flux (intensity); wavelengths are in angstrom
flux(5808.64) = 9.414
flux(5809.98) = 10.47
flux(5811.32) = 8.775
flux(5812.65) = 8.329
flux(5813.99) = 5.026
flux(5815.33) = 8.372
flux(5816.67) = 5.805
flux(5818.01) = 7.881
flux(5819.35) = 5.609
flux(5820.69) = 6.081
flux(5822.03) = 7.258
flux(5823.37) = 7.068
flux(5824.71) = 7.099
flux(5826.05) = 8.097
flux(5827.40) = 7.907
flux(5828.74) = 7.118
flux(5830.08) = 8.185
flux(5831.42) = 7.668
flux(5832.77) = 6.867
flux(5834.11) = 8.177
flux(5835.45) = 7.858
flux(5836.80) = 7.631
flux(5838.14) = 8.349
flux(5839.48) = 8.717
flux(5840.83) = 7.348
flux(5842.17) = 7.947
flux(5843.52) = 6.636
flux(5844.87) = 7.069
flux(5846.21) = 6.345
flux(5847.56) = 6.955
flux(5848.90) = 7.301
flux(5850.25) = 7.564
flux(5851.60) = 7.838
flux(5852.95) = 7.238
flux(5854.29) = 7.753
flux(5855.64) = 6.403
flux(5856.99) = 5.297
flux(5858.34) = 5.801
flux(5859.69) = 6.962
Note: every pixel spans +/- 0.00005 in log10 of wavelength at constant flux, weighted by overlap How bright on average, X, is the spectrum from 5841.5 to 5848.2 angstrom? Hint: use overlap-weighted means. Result 6.99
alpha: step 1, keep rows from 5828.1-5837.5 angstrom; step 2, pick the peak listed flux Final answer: 8.185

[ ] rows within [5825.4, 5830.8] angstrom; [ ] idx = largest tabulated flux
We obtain 8.185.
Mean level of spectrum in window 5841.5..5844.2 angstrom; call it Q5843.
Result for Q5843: 7.27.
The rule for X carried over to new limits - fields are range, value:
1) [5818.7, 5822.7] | 6.32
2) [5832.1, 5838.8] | 7.78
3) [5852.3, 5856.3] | 7.14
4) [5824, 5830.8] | 7.68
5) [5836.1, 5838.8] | 7.98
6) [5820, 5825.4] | 6.88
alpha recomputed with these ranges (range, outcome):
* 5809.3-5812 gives 10.47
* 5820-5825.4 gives 7.258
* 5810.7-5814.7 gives 8.775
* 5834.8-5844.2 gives 8.717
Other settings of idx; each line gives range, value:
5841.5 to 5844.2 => 7.947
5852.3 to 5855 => 7.753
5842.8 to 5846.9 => 7.069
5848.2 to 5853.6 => 7.838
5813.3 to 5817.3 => 8.372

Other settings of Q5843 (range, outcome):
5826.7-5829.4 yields 7.5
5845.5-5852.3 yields 7.2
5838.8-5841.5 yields 8.04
